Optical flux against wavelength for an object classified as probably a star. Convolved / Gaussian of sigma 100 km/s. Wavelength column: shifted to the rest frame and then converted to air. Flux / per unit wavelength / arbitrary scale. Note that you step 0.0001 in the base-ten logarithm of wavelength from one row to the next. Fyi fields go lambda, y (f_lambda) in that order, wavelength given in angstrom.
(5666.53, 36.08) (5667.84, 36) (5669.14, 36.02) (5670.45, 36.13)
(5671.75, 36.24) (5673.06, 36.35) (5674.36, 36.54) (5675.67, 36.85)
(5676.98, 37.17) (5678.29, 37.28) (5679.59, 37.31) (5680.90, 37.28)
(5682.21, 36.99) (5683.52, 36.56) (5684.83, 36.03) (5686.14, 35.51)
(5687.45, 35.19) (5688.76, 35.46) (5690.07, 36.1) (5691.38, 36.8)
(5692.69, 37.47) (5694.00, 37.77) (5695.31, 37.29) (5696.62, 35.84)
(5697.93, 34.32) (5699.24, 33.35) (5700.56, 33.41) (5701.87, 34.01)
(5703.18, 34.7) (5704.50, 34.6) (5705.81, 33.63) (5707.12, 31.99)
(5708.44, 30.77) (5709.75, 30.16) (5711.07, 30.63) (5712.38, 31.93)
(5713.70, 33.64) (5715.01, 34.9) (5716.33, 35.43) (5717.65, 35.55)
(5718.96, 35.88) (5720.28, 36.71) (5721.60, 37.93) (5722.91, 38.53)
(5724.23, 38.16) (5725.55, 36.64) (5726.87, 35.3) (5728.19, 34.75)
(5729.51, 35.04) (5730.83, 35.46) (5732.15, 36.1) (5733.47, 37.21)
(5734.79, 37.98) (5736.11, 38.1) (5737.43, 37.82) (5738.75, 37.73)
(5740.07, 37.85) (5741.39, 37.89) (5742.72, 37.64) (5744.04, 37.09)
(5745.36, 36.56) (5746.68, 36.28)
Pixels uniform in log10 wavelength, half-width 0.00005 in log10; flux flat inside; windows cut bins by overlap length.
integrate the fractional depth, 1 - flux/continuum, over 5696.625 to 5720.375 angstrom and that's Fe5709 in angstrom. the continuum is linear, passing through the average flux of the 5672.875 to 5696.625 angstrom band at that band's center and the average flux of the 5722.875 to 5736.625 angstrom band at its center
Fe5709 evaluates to 1.9 angstrom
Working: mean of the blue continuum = 36.6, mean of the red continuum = 36.5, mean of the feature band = 33.6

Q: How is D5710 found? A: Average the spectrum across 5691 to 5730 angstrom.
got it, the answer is 34.9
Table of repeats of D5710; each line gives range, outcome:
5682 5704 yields 35.7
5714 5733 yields 36.1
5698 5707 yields 33.9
